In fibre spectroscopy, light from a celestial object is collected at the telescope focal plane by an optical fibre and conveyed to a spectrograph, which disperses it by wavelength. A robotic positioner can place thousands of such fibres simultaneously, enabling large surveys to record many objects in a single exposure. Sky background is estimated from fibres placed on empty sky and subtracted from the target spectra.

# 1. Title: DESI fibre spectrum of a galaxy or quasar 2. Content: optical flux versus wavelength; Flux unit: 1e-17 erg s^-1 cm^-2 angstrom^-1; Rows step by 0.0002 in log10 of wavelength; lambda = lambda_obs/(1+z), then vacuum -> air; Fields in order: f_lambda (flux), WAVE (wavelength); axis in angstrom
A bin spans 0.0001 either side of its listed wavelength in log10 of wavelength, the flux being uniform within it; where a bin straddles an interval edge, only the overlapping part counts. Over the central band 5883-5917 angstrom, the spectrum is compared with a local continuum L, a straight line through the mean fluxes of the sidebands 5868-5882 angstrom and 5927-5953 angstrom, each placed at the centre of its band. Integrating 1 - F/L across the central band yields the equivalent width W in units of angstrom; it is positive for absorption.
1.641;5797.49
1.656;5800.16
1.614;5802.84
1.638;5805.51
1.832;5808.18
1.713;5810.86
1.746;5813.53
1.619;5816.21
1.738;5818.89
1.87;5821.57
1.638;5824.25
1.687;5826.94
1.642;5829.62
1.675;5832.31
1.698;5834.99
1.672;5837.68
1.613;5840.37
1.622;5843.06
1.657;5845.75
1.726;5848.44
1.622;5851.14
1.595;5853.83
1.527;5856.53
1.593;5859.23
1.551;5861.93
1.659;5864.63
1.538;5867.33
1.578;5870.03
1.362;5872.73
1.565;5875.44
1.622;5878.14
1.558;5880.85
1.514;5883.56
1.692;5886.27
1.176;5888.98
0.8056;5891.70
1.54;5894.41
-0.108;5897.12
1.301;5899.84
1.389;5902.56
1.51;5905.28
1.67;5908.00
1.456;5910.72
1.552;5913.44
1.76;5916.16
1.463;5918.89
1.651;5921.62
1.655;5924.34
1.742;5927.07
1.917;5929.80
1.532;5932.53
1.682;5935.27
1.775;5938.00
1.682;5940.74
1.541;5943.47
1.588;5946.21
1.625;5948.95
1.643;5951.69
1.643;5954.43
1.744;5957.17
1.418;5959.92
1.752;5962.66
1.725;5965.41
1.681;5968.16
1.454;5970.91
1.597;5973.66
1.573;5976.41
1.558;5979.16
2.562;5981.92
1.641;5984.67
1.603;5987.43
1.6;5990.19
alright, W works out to 5.8 angstrom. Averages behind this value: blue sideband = 1.54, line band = 1.32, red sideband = 1.67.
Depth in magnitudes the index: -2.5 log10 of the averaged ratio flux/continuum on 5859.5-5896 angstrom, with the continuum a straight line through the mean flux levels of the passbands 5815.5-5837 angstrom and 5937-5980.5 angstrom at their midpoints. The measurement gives 0.14 mag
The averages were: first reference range 1.7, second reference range 1.62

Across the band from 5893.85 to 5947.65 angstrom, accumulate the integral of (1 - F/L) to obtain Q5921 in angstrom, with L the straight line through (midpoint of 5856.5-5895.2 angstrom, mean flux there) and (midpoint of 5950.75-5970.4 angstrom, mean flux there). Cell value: 2.0 angstrom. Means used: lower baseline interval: 1.48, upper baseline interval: 1.65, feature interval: 1.52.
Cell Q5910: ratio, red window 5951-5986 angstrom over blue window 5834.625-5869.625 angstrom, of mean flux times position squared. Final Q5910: 1.09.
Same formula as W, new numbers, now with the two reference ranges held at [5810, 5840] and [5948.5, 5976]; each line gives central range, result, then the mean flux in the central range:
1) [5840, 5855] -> 0.4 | 1.64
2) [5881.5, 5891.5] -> 1.6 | 1.39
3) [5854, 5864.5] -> 0.7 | 1.57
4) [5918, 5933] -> -0.3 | 1.67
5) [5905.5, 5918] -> 0.4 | 1.6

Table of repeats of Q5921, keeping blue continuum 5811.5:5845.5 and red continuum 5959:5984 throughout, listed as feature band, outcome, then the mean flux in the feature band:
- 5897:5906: 2.92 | 1.14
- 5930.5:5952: 0.75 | 1.64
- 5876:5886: 0.67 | 1.58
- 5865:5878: 1.22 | 1.53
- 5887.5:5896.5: 3.28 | 1.08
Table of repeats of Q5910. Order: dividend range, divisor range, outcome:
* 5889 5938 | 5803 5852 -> 0.88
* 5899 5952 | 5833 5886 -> 1.03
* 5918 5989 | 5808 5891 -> 1.07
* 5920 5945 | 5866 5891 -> 1.15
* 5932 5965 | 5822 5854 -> 1.02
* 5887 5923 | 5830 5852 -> 0.82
